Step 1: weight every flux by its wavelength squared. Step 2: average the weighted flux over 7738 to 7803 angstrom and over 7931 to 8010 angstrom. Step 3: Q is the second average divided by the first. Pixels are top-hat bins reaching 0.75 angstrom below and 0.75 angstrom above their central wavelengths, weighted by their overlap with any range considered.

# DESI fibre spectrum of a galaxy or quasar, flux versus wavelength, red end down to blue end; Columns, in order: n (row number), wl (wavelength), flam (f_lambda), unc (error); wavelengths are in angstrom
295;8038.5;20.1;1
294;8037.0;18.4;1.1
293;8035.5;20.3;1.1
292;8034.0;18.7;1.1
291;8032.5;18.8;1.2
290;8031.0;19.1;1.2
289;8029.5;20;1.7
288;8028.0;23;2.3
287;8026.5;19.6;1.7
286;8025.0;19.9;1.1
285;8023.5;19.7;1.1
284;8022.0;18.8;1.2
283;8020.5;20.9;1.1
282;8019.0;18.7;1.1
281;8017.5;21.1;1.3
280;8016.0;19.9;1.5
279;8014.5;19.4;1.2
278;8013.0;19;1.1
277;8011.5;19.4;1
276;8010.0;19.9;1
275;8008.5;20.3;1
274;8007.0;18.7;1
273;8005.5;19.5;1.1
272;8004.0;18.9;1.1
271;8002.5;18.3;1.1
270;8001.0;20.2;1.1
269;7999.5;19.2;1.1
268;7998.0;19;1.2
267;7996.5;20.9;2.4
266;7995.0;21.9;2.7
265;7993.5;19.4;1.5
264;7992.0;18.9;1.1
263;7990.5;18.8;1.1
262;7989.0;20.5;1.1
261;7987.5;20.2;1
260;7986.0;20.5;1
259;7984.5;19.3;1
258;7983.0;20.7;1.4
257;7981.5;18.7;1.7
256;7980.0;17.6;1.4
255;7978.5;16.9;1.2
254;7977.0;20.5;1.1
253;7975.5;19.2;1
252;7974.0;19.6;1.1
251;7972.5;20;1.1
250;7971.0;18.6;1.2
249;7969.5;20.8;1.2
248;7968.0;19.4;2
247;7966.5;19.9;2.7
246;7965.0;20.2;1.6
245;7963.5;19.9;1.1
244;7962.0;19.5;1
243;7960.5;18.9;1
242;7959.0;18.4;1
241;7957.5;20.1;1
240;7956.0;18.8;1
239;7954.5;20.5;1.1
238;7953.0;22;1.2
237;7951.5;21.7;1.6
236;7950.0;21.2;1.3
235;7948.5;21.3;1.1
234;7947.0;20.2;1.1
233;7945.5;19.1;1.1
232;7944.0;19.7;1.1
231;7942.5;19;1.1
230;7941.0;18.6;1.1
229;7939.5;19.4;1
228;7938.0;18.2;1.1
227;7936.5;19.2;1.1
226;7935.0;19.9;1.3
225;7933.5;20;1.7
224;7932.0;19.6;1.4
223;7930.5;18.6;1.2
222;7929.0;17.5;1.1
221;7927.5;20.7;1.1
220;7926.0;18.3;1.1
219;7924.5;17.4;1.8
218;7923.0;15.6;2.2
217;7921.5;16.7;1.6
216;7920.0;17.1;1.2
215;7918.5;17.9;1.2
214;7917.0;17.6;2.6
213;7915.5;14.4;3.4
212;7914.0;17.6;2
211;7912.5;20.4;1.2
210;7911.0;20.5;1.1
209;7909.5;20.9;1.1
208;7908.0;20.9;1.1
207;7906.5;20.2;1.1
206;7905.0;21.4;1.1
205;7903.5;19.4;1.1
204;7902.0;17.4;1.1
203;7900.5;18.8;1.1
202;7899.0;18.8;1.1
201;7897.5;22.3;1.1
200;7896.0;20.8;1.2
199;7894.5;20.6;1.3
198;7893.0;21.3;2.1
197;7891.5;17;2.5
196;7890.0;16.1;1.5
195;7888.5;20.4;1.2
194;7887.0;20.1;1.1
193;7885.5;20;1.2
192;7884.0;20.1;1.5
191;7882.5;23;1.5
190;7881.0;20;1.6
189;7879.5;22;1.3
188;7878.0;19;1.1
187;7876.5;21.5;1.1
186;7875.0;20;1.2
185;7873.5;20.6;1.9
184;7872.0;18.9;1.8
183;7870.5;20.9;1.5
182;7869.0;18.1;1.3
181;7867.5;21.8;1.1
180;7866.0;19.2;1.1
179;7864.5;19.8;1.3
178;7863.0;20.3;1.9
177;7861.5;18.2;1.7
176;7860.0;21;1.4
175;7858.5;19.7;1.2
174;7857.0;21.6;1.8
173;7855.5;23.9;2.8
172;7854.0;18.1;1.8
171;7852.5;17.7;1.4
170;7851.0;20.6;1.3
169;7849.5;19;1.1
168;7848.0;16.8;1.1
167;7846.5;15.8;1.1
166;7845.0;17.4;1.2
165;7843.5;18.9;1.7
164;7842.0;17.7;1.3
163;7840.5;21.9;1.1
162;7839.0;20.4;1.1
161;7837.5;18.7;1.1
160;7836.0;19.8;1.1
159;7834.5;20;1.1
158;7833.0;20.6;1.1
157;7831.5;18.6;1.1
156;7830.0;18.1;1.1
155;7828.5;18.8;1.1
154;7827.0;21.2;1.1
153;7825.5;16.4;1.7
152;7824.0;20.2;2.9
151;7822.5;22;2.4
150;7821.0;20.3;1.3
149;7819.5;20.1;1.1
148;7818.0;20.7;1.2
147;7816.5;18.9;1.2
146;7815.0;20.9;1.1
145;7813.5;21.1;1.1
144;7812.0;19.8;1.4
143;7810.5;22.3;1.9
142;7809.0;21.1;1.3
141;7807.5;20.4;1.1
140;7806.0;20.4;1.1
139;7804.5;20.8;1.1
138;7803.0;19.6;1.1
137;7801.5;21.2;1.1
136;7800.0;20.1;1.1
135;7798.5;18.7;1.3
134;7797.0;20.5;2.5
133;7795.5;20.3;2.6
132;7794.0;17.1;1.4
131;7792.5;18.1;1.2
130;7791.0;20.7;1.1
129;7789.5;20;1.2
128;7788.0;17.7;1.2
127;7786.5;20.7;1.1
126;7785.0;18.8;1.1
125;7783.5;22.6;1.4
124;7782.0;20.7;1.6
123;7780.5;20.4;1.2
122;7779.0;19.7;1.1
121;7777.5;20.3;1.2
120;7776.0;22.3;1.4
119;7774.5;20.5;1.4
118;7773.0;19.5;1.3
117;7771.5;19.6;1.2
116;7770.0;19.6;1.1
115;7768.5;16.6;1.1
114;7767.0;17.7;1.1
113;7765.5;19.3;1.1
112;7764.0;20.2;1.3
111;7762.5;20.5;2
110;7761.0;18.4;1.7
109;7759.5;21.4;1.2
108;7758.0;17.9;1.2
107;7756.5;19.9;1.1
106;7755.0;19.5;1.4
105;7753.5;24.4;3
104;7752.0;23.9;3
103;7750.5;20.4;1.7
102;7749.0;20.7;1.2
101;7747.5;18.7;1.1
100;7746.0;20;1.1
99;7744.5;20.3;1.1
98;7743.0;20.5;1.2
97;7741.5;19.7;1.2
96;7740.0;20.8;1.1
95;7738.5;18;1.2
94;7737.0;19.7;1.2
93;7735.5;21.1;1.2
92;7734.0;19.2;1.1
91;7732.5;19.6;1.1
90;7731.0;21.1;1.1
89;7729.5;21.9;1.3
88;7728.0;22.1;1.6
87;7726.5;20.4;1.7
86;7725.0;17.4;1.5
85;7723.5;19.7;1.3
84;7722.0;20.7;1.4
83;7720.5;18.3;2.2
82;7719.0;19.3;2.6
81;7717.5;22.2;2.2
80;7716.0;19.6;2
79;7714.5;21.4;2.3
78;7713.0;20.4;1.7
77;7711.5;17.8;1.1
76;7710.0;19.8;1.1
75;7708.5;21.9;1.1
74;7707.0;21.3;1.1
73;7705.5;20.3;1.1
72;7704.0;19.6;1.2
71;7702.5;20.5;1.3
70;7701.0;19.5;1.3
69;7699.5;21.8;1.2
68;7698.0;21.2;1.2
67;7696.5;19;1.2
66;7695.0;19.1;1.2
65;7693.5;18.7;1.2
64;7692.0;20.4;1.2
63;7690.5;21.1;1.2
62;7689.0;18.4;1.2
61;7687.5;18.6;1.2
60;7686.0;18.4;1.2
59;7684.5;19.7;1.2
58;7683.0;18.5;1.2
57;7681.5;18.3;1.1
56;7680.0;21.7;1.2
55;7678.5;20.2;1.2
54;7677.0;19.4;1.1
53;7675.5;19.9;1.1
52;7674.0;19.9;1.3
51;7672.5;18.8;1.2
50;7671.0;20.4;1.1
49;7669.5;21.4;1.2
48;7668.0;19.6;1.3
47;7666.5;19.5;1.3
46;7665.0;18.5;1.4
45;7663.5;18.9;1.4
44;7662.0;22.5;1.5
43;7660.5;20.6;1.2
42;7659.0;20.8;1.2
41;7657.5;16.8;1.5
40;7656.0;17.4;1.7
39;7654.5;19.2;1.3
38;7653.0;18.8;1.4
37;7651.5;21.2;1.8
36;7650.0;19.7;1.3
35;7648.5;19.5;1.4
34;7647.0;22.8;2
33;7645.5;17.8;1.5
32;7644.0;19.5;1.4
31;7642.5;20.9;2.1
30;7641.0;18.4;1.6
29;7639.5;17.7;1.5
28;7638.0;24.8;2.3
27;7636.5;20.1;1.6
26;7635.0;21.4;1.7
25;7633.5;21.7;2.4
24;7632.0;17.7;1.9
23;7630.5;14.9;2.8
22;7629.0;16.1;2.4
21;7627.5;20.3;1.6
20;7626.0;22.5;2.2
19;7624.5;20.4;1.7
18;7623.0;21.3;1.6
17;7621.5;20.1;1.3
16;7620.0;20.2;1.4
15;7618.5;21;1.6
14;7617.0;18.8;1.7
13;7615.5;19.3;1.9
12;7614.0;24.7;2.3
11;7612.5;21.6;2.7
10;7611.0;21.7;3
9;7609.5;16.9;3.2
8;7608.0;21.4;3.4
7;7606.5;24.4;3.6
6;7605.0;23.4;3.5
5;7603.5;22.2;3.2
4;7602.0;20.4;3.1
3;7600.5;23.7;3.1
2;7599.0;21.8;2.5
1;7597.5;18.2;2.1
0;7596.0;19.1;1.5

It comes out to 1.04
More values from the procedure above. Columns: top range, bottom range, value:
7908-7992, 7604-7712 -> 1.04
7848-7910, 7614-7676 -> 1.07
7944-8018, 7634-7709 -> 1.07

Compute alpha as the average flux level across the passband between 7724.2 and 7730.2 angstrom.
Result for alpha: 20.4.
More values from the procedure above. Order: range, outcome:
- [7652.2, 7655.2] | 19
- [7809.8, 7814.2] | 21.1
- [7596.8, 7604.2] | 21.3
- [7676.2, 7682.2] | 19.9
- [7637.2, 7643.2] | 20.4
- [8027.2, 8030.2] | 21.5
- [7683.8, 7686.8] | 19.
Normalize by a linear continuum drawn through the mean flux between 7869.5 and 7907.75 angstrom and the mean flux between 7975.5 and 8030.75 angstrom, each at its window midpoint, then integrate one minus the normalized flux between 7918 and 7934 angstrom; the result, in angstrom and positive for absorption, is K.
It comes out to 1.4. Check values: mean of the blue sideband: 20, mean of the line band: 18.1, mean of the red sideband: 19.7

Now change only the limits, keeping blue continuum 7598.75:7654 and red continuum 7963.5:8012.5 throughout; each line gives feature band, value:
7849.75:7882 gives -0.43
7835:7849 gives 0.92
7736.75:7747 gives 0.18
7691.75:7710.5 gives 0.06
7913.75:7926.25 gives 1.81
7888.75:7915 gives 0.20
